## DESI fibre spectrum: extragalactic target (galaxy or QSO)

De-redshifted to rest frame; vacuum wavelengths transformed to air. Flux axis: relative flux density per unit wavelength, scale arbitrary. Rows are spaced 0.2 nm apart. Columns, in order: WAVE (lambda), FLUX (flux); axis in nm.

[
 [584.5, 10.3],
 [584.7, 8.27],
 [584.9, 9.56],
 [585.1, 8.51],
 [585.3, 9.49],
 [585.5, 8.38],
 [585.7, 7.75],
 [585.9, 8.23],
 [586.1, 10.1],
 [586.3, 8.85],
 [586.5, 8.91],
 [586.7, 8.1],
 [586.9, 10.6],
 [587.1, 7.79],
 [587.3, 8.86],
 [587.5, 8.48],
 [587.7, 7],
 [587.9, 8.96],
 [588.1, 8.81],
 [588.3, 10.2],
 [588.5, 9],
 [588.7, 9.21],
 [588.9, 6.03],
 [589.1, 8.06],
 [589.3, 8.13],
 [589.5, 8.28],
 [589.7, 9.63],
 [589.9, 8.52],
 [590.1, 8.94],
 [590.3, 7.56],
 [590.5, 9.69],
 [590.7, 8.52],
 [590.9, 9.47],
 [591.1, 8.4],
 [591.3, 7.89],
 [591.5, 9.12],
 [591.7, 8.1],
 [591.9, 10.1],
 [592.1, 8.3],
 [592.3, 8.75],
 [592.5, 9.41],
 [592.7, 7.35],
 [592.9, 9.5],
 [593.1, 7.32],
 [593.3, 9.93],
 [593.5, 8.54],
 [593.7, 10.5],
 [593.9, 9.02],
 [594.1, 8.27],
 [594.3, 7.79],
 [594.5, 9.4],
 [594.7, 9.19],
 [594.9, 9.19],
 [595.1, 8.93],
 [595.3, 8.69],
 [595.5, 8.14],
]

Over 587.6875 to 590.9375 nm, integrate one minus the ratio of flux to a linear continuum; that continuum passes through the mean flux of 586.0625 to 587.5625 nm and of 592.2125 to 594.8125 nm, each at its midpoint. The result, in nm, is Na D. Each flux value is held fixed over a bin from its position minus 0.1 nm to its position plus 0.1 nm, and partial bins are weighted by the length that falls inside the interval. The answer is 0.10 nm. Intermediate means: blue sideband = 8.93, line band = 8.61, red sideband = 8.85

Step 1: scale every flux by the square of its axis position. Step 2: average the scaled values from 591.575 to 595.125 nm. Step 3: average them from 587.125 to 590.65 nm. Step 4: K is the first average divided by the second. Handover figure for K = 1.1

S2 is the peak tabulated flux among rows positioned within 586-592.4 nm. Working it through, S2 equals 10.6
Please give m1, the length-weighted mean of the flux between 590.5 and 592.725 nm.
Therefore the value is 8.76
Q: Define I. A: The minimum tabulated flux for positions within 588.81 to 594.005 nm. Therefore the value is 6.03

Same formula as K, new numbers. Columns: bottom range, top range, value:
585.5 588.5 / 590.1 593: 1.01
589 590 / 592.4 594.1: 1.06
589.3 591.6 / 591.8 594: 1.04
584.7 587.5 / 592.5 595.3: 1.03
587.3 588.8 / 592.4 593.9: 1.03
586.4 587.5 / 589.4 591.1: 1.01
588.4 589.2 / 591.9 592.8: 1.08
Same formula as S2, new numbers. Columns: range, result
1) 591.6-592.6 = 10.1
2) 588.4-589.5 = 9.21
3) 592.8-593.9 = 10.5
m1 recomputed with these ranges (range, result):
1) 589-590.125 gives 8.57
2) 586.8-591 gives 8.65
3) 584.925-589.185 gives 8.65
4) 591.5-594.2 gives 8.86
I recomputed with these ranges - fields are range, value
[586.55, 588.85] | 7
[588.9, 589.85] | 8.06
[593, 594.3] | 7.32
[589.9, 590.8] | 7.56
